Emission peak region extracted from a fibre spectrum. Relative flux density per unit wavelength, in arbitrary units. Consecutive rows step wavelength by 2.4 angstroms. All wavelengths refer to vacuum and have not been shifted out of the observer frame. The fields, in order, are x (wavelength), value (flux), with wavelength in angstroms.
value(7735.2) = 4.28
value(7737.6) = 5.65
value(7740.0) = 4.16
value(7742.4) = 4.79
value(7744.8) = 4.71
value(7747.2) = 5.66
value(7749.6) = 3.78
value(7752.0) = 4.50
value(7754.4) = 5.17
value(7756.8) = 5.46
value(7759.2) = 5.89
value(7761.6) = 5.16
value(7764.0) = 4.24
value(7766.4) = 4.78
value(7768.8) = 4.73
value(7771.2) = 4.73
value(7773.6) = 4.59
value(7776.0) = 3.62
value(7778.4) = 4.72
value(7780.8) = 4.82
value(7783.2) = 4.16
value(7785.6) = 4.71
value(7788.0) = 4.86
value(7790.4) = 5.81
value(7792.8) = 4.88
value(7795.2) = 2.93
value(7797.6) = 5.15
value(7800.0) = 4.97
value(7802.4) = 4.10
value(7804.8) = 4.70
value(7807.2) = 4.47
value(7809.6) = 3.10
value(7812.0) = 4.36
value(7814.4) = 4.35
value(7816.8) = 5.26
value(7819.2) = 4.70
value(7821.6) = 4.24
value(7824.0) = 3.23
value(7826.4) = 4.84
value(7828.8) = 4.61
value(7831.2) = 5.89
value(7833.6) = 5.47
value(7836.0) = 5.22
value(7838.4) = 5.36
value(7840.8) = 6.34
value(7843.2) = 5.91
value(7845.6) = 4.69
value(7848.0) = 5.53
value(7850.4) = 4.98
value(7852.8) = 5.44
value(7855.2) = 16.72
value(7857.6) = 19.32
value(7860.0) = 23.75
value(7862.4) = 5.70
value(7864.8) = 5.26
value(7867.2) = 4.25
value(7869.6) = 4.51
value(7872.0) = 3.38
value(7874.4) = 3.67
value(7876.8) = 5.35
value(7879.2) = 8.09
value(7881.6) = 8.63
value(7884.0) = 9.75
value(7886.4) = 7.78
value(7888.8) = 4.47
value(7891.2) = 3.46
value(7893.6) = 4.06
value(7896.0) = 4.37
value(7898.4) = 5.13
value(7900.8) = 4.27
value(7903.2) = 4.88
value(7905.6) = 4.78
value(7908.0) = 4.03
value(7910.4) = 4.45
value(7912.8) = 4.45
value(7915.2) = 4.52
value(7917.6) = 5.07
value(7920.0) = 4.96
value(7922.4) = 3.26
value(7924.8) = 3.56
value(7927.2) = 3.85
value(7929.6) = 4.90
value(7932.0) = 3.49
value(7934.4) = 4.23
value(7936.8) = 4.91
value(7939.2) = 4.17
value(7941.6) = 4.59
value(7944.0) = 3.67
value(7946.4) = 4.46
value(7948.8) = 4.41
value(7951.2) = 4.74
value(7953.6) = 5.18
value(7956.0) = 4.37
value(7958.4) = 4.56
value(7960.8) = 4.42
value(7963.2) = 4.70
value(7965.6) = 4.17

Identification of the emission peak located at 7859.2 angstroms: H-alpha 6563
